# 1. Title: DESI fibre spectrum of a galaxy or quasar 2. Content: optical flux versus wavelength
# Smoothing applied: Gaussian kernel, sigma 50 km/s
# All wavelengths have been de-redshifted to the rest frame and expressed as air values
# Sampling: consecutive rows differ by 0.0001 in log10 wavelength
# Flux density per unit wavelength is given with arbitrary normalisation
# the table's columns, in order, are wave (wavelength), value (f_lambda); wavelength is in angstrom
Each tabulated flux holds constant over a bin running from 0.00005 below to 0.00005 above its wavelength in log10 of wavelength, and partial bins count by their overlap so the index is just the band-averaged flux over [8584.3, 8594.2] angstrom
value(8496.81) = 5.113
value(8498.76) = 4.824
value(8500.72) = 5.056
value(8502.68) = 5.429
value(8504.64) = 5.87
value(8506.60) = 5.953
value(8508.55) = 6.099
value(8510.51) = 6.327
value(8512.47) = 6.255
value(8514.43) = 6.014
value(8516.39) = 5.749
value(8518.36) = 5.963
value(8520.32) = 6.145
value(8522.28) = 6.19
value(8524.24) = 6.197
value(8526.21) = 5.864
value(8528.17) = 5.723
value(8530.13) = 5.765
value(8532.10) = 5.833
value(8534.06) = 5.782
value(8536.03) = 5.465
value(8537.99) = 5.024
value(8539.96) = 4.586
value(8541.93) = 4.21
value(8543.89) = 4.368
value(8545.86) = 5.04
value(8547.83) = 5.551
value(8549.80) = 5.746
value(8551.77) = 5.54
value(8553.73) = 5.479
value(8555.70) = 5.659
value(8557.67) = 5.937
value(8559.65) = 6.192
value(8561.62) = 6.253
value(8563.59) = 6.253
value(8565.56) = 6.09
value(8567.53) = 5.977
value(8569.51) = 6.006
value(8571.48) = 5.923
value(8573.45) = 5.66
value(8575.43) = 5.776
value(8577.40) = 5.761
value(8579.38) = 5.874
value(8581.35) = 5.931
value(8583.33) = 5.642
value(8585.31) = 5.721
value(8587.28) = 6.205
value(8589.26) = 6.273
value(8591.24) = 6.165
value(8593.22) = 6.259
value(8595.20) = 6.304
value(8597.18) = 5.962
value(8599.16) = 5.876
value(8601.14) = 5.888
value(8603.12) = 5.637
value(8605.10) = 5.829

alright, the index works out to 6.12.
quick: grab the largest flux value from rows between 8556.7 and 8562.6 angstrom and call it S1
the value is 6.253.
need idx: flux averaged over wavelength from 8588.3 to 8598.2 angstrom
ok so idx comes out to 6.19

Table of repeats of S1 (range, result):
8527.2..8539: 5.833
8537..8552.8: 5.746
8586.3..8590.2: 6.273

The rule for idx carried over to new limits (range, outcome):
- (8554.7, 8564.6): 6.06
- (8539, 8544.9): 4.39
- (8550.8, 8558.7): 5.66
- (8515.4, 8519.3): 5.84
